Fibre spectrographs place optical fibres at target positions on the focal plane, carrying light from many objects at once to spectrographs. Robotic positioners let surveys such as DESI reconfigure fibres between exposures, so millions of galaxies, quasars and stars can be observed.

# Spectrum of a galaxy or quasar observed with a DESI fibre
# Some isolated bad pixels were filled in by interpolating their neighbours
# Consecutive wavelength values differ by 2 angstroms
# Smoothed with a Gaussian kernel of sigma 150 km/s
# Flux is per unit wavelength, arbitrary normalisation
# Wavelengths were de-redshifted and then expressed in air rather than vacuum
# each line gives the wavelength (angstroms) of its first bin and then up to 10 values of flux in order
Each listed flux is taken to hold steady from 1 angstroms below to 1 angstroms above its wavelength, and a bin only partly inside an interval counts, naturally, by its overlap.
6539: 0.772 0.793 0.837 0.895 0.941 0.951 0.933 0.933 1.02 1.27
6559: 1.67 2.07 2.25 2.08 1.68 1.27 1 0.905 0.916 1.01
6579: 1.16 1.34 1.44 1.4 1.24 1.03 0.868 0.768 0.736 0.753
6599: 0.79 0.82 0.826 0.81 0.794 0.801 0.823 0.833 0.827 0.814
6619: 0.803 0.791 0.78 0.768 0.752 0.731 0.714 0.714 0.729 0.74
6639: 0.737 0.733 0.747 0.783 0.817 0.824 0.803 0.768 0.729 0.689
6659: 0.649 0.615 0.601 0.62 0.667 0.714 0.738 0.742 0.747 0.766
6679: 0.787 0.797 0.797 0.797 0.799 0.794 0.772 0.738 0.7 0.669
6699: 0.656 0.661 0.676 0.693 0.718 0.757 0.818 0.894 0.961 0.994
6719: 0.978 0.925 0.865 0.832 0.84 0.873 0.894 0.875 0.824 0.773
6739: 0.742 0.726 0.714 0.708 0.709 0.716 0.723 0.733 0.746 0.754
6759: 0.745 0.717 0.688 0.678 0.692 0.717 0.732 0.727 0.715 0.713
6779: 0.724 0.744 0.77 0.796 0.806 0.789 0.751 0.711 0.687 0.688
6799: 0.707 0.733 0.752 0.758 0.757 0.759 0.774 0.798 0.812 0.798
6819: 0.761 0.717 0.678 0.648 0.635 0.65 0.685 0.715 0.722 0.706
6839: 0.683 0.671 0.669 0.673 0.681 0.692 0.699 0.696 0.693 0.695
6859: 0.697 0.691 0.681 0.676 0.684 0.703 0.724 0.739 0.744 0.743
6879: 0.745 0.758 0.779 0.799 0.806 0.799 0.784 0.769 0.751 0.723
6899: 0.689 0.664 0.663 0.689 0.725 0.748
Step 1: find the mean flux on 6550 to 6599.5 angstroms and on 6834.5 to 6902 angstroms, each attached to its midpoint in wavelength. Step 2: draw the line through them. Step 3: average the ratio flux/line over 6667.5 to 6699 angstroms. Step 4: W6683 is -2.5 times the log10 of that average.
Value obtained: 0.35 mag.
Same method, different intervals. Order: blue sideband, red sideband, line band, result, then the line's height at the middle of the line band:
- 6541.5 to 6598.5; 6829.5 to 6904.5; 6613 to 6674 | 0.400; 1.07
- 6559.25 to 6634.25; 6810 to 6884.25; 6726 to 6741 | 0.044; 0.858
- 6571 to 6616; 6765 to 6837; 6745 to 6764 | 0.080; 0.78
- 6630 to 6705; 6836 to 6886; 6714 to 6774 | -0.093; 0.722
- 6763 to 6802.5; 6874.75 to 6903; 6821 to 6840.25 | 0.088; 0.739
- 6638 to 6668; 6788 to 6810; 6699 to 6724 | -0.135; 0.726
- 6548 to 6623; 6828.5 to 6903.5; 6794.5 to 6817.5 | 0.059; 0.795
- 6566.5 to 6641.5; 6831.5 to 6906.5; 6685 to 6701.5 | 0.157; 0.843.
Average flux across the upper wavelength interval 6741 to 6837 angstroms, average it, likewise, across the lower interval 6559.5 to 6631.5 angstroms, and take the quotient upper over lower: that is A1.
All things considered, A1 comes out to 0.70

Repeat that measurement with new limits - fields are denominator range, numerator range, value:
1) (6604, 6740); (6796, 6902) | 0.93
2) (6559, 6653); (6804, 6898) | 0.74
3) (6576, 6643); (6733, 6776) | 0.84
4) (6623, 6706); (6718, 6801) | 1.04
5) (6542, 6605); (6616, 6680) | 0.64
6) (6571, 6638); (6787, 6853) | 0.81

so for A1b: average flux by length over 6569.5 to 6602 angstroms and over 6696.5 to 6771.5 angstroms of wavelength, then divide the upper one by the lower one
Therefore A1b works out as 0.76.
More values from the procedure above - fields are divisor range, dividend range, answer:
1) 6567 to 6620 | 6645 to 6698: 0.76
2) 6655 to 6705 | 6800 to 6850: 1.00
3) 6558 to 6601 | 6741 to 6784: 0.58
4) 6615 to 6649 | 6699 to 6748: 1.06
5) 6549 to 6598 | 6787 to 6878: 0.58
